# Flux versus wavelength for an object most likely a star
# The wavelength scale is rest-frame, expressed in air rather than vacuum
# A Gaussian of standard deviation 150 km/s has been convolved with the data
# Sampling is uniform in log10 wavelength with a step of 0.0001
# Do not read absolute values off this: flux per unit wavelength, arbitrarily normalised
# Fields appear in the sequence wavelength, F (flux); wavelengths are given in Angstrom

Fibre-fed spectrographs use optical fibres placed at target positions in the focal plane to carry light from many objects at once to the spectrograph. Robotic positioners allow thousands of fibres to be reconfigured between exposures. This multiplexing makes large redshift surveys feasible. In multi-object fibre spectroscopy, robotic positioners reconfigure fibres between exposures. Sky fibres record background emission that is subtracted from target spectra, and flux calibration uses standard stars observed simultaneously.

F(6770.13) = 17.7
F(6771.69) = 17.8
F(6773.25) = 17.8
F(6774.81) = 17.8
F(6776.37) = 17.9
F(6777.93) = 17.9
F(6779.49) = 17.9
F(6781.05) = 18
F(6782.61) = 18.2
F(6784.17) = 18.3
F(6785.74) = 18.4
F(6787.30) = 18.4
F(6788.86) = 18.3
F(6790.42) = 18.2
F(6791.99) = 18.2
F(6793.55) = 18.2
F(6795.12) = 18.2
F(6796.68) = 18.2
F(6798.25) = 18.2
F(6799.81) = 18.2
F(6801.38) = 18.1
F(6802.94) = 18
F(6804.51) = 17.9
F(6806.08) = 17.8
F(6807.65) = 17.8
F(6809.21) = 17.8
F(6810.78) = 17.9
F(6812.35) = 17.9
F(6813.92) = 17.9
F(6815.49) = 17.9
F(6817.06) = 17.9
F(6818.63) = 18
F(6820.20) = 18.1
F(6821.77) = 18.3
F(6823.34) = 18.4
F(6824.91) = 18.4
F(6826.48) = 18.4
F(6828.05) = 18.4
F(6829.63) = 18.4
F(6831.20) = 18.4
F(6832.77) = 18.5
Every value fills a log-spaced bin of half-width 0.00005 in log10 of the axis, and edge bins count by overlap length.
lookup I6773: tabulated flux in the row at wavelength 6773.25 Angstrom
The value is 17.8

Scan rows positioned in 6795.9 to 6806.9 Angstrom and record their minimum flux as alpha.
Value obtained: 17.8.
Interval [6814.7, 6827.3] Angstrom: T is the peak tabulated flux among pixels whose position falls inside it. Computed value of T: 18.4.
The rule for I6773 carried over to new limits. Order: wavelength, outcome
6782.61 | 18.2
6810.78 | 17.9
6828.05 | 18.4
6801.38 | 18.1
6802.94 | 18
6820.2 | 18.1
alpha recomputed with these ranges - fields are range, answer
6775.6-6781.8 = 17.9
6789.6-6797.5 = 18.2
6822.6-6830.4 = 18.4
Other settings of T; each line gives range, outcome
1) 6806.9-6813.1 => 17.9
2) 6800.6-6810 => 18.1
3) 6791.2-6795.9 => 18.2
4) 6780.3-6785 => 18.3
